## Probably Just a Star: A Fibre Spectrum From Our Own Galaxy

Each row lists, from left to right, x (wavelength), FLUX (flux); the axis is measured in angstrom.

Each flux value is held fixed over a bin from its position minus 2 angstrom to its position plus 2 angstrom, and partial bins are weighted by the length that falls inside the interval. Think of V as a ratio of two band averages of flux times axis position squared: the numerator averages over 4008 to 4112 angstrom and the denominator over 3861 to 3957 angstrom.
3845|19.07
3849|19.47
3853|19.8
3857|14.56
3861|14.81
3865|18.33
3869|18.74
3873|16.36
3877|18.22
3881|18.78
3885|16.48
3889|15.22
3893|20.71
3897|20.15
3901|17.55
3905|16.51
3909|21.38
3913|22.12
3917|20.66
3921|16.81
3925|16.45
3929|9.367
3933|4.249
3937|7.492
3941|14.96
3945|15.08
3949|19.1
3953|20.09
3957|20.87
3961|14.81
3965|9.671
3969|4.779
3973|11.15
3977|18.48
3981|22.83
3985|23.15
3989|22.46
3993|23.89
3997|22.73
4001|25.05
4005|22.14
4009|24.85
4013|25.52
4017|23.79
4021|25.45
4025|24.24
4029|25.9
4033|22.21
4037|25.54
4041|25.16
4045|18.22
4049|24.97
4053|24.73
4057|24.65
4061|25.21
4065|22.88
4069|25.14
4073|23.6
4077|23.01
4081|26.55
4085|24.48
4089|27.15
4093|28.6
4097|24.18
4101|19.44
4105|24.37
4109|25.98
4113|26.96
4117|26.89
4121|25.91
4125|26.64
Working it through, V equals 1.58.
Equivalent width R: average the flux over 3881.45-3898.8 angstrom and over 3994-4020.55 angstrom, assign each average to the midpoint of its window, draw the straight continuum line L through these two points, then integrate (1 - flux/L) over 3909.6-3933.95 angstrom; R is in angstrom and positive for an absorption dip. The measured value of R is 4.8 angstrom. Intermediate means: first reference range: 18.2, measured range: 15.8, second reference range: 24.1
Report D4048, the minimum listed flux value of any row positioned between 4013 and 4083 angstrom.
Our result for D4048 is 18.22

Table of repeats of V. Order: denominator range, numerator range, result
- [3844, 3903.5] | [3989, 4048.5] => 1.44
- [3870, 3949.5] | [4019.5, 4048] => 1.55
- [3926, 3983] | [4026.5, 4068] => 1.81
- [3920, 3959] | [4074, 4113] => 1.87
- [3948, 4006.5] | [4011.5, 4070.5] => 1.33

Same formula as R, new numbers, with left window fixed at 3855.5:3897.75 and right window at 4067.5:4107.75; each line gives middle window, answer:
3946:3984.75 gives 8.3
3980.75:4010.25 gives -2.6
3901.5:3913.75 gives -0.6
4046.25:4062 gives -0.7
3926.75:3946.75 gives 9.5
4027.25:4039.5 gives -0.9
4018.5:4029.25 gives -1.2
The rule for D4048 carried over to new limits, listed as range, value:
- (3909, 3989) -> 4.249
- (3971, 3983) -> 11.15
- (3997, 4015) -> 22.14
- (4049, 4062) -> 24.65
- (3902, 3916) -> 16.51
